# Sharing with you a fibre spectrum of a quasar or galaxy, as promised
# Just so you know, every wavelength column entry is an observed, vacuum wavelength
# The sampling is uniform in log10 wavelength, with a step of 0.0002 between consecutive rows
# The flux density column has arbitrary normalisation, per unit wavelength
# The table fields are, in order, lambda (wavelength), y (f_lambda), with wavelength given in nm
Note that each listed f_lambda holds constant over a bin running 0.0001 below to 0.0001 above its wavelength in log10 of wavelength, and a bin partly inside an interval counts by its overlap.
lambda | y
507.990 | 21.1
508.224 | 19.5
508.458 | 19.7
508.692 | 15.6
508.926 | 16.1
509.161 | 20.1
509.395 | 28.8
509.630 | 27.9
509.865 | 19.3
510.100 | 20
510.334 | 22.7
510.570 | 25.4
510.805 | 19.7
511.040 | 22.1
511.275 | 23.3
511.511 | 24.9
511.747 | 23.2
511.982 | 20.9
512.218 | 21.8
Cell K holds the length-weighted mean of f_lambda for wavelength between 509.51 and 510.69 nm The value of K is 23.1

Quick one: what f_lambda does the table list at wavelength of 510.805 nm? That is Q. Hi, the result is 19.7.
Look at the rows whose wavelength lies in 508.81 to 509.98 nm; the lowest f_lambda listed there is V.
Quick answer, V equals 16.1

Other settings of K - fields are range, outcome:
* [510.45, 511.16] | 22.4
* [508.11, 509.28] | 18.2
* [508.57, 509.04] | 15.9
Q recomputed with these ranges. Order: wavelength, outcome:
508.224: 19.5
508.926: 16.1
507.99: 21.1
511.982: 20.9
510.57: 25.4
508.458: 19.7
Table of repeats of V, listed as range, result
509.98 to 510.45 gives 20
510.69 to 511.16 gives 19.7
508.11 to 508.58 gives 19.5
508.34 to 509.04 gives 15.6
